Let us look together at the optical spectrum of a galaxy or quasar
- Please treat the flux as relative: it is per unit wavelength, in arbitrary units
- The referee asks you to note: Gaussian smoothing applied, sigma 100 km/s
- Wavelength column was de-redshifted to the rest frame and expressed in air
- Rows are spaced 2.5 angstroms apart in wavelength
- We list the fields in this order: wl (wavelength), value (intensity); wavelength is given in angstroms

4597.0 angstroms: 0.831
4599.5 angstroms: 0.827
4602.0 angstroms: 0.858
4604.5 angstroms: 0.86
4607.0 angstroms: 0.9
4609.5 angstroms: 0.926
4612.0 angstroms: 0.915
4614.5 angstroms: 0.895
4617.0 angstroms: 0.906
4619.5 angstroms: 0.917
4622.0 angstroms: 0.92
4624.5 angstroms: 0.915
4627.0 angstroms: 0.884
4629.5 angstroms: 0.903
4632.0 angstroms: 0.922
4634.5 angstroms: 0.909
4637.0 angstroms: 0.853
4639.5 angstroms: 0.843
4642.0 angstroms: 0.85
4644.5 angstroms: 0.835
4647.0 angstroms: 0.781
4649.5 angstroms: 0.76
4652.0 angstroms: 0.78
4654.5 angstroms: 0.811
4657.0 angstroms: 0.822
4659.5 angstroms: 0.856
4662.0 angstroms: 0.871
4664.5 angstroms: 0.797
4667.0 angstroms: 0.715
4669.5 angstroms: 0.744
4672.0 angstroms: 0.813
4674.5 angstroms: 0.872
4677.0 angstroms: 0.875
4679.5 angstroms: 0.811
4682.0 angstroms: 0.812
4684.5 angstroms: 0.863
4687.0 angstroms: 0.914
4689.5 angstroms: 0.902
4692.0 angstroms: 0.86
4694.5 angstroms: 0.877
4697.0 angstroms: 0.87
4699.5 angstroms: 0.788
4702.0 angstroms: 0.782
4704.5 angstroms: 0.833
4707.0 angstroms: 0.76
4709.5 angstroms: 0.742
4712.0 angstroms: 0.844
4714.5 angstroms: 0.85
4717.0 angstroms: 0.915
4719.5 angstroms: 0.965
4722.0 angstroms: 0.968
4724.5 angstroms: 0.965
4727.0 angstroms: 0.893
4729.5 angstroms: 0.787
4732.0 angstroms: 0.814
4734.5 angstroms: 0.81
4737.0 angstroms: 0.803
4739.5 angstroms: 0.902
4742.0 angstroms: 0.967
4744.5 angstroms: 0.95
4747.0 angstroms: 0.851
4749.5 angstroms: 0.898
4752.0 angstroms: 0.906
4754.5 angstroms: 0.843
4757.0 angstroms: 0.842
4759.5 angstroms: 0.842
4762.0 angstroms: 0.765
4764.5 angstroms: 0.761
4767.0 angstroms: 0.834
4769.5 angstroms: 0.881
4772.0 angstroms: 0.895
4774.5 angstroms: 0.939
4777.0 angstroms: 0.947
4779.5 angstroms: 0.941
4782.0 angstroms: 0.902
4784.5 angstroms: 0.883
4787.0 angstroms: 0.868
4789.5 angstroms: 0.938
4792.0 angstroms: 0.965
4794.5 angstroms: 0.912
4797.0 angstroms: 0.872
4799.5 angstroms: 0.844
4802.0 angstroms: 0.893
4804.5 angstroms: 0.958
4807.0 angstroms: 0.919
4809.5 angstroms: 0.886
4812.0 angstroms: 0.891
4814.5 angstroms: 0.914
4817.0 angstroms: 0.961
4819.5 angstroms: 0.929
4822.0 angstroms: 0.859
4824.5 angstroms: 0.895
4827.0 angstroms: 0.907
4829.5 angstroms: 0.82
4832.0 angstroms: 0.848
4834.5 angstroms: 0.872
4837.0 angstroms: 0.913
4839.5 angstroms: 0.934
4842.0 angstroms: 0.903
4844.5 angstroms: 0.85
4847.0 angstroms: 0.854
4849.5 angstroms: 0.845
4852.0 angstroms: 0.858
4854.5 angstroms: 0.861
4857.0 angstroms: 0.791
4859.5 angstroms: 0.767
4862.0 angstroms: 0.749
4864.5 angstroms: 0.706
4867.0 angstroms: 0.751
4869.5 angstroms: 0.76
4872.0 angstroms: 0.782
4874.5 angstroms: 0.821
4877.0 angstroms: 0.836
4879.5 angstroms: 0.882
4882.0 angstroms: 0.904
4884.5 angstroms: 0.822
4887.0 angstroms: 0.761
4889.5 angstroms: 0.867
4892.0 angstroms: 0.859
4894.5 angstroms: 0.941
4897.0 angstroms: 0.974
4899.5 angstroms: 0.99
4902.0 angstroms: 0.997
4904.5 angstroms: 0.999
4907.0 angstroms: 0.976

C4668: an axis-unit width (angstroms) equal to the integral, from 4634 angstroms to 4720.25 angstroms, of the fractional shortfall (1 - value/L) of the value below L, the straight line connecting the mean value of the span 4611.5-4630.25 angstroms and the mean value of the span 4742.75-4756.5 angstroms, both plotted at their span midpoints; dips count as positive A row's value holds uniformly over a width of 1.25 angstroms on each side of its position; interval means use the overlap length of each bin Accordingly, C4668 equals 6.4 angstroms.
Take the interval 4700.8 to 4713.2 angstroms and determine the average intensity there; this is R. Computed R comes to 0.792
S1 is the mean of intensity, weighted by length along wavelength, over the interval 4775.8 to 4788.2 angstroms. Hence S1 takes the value 0.908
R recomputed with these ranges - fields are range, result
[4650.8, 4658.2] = 0.804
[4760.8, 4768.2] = 0.786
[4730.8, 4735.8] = 0.812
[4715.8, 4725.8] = 0.953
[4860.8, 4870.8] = 0.742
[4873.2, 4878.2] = 0.828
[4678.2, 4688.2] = 0.85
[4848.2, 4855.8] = 0.854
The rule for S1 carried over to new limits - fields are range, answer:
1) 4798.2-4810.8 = 0.9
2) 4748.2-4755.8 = 0.882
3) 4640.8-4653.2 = 0.801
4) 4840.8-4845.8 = 0.876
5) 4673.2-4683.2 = 0.843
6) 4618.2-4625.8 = 0.917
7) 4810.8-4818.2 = 0.922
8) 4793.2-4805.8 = 0.896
